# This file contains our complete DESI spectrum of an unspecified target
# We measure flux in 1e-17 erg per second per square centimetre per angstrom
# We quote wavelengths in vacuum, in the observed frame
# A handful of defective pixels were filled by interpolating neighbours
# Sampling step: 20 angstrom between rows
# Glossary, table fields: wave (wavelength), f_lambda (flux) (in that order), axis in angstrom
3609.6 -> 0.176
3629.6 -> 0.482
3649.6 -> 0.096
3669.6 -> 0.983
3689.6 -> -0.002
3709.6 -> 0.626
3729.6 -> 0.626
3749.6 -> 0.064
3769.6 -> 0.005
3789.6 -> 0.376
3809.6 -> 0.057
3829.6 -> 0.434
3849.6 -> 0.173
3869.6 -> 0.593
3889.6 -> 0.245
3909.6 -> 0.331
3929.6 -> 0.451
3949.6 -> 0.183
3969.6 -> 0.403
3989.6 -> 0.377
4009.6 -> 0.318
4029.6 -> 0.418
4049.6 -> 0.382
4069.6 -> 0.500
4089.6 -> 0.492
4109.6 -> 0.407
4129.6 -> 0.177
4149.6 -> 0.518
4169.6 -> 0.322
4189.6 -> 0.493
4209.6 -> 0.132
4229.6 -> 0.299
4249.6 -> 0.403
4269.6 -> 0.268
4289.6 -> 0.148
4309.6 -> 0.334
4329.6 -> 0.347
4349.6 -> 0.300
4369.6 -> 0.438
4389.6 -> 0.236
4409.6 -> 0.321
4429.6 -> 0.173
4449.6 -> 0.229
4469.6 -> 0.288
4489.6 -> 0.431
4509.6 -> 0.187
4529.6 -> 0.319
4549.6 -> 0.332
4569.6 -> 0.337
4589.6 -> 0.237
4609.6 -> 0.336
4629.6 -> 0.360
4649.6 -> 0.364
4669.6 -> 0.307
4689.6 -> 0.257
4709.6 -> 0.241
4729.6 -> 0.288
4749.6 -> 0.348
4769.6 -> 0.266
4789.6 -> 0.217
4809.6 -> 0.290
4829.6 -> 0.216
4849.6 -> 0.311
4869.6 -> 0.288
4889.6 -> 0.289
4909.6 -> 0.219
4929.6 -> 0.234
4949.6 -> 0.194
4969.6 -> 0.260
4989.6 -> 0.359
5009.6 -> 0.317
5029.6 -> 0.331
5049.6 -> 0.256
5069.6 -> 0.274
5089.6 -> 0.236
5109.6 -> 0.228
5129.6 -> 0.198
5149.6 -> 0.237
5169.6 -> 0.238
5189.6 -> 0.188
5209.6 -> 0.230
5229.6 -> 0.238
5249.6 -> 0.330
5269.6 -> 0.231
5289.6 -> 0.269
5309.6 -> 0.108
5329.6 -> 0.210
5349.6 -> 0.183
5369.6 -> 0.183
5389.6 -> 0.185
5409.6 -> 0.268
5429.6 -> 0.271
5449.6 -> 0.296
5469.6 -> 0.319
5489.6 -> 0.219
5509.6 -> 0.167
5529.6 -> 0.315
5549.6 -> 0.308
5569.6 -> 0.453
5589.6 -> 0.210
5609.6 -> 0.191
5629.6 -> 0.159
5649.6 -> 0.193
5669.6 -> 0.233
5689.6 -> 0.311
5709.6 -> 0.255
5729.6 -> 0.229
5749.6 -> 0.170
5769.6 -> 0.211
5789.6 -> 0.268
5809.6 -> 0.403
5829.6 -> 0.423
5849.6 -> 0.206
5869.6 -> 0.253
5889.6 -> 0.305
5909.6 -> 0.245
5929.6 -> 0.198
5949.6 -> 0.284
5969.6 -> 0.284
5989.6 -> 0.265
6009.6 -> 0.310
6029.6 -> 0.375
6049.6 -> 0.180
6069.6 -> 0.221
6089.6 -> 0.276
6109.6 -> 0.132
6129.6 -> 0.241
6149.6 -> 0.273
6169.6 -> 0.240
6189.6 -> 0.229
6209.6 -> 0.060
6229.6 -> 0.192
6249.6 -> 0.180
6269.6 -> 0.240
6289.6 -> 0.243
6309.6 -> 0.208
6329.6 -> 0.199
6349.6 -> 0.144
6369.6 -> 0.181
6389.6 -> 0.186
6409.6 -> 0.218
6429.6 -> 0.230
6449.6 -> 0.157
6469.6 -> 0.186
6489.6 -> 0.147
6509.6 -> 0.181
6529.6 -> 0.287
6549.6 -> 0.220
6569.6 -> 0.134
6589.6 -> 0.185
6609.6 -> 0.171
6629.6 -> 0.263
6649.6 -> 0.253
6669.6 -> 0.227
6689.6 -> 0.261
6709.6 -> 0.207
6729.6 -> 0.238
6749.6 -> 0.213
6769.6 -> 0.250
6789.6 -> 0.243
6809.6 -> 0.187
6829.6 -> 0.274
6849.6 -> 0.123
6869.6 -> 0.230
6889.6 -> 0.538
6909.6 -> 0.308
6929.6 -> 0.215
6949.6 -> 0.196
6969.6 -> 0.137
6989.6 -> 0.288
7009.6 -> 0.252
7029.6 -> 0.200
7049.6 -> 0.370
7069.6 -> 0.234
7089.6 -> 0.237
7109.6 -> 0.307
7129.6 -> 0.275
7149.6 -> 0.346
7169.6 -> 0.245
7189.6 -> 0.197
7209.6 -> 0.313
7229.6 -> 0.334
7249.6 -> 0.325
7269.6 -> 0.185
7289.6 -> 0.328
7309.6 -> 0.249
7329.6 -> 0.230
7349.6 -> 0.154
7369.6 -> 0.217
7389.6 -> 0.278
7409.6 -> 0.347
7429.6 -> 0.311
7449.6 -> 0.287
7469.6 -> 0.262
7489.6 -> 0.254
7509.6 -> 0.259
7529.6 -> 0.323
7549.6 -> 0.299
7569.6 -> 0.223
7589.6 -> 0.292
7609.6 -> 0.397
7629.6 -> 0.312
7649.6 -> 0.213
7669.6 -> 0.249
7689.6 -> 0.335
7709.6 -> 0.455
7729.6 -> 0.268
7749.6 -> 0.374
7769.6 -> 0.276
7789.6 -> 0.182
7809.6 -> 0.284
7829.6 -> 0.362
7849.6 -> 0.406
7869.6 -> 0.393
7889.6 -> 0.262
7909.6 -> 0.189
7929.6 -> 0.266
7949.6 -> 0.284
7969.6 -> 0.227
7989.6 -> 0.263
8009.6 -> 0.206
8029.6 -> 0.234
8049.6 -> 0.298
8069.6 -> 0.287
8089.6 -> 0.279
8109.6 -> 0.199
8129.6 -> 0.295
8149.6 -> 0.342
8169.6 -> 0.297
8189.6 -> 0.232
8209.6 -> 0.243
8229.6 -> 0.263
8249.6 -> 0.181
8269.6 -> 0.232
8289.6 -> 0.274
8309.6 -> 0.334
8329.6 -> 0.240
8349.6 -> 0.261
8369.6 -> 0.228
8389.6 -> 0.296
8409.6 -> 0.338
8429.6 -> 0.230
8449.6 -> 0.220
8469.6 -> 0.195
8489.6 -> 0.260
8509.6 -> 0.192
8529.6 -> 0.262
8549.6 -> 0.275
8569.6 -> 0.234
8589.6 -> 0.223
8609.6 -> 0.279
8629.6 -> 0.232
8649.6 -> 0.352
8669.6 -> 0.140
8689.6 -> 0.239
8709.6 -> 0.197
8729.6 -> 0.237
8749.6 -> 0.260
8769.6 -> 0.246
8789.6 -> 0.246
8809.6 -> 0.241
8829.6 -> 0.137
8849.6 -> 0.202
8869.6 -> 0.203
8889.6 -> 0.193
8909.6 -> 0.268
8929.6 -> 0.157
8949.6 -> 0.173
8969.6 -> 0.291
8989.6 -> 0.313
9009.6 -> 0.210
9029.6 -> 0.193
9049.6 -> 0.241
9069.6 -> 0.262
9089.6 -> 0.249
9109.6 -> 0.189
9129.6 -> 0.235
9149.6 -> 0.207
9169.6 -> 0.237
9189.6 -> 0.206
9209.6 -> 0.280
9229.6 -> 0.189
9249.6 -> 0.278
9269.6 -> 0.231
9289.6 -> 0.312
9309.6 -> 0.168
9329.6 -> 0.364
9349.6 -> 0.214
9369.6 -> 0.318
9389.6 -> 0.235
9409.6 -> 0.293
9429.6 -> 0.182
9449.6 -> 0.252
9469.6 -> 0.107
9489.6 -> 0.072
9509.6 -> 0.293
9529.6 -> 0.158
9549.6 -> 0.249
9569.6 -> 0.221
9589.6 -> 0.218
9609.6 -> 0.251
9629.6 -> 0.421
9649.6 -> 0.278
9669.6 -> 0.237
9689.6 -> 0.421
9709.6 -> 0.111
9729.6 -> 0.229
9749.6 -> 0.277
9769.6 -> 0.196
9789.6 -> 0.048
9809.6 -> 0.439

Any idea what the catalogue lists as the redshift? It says 0.85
